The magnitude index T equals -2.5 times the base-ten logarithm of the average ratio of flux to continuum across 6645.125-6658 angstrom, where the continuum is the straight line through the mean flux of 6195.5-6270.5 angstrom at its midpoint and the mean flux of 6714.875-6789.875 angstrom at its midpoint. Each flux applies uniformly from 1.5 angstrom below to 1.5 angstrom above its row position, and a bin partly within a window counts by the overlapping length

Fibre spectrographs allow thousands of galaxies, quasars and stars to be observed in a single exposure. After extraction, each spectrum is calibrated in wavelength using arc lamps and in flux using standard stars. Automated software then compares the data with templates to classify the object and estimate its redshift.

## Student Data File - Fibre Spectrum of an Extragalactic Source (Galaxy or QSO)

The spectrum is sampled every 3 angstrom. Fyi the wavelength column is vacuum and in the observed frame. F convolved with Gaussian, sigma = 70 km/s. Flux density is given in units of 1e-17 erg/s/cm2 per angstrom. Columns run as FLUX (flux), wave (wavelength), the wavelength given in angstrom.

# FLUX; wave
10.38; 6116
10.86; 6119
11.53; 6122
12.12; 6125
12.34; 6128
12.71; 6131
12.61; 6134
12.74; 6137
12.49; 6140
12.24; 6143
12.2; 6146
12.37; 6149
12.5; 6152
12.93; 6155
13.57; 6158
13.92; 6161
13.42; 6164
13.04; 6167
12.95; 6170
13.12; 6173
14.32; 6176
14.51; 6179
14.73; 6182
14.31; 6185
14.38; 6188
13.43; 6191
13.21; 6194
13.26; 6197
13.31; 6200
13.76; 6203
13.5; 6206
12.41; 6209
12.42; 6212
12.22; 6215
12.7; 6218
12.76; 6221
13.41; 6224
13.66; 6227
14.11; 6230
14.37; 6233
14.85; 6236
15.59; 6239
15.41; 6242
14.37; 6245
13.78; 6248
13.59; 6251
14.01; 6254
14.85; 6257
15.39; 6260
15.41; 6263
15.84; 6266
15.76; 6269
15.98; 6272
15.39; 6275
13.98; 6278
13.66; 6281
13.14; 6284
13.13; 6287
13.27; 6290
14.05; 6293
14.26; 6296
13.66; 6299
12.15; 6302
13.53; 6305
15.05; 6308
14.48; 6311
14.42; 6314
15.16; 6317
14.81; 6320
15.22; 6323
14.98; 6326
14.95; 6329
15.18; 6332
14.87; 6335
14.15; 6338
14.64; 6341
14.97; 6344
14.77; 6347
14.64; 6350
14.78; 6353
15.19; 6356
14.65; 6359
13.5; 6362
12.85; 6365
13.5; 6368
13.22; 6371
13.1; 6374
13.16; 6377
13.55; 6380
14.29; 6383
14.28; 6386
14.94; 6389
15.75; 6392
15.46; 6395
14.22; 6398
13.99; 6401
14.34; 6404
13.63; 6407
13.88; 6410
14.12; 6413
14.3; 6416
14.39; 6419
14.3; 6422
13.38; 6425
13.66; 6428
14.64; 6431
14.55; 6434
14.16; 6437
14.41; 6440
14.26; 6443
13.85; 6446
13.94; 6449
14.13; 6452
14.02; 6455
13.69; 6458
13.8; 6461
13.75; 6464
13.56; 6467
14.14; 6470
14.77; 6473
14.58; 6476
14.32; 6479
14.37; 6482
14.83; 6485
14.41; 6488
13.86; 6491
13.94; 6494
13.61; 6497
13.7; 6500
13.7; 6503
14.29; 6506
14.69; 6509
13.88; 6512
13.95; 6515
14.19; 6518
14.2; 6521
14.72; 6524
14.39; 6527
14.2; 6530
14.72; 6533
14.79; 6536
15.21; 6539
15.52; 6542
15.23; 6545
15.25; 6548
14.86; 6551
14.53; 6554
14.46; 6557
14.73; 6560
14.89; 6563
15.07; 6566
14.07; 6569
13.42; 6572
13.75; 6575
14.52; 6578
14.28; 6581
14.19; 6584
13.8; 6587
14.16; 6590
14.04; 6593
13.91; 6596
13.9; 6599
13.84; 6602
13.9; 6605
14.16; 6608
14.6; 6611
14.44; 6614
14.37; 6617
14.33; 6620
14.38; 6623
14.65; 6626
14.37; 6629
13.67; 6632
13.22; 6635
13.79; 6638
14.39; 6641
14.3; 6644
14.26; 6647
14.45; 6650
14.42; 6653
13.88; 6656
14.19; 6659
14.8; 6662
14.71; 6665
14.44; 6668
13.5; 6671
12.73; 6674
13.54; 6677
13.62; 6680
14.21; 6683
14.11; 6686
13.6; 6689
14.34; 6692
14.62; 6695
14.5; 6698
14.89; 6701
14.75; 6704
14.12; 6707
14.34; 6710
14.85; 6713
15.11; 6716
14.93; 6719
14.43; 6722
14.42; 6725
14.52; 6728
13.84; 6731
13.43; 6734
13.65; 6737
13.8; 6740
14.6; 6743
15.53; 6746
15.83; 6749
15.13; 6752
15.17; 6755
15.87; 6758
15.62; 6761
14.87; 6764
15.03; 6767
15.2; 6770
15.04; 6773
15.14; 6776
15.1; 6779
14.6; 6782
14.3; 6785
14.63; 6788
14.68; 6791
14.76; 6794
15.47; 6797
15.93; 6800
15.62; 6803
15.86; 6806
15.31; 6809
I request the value 0.03 mag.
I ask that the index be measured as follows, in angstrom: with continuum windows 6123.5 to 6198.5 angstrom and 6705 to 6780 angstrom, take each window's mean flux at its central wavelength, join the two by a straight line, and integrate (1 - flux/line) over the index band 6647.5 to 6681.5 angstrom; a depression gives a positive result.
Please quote 1.2 angstrom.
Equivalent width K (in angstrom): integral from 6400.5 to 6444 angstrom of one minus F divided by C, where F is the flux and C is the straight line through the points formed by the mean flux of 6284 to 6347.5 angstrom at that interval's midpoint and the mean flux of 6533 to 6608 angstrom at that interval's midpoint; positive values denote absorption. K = 0.72 angstrom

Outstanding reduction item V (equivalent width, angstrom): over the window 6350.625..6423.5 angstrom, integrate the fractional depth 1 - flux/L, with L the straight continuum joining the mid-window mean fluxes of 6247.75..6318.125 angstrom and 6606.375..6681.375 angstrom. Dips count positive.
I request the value 0.7 angstrom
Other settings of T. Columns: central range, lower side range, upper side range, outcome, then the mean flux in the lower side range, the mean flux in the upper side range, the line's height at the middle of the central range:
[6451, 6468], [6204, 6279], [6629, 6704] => 0.03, 14.2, 14.1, 14.2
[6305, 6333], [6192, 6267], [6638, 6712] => -0.07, 13.9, 14.2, 14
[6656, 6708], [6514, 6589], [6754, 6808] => 0.06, 14.5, 15.2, 14.9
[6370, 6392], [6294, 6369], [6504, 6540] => 0.04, 14.4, 14.4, 14.4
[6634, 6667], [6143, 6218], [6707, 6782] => 0.02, 13.3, 14.8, 14.5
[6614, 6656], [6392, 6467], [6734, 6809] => 0.04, 14.1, 15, 14.7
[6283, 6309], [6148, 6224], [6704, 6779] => 0.00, 13.3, 14.8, 13.6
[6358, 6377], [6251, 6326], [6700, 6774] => 0.08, 14.4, 14.8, 14.5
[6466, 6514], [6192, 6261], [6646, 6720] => -0.01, 13.8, 14.3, 14.1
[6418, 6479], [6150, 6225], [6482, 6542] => 0.00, 13.4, 14.3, 14.1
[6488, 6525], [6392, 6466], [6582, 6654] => 0.01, 14.1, 14.1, 14.1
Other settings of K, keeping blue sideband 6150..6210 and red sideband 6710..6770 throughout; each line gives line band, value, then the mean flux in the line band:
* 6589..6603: 0.47 angstrom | 14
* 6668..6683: 1.11 angstrom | 13.5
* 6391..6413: -0.62 angstrom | 14.4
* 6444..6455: 0.10 angstrom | 14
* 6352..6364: -0.45 angstrom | 14.4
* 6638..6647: 0.20 angstrom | 14.2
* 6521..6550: -1.09 angstrom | 14.9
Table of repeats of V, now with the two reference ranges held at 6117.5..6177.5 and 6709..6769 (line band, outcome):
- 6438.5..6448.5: -0.3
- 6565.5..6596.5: 0.3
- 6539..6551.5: -1.0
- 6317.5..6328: -1.3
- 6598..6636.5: 0.5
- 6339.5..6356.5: -1.8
